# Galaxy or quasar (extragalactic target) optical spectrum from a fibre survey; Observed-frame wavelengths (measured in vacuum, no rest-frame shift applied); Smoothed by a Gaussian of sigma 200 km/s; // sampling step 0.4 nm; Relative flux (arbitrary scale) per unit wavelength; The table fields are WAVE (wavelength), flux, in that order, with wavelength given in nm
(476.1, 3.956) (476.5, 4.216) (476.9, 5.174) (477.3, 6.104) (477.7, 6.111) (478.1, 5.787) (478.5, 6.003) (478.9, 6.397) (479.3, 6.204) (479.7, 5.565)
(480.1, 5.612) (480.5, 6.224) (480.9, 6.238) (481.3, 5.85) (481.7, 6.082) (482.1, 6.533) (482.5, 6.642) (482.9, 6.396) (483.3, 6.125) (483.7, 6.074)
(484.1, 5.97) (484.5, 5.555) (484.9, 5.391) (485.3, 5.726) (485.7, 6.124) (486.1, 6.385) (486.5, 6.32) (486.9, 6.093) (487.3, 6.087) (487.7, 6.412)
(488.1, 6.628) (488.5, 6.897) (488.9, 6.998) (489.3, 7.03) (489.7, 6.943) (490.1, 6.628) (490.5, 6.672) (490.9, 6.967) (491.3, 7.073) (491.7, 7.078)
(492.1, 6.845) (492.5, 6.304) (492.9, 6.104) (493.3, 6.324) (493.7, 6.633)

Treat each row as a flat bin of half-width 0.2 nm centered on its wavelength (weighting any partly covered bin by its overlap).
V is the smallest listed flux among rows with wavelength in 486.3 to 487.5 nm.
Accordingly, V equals 6.087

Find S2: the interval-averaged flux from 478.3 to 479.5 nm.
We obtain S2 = 6.2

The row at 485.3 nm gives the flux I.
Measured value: 5.726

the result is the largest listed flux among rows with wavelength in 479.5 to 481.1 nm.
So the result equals 6.238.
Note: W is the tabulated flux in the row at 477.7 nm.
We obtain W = 6.111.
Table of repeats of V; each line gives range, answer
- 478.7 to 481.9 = 5.565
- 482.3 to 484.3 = 5.97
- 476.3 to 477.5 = 4.216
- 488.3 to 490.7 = 6.628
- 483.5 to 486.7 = 5.391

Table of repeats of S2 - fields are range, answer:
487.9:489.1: 6.84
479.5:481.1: 5.91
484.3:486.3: 5.84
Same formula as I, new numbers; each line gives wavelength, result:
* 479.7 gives 5.565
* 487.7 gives 6.412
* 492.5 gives 6.304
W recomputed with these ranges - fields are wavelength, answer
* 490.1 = 6.628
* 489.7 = 6.943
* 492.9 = 6.104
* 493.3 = 6.324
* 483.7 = 6.074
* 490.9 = 6.967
